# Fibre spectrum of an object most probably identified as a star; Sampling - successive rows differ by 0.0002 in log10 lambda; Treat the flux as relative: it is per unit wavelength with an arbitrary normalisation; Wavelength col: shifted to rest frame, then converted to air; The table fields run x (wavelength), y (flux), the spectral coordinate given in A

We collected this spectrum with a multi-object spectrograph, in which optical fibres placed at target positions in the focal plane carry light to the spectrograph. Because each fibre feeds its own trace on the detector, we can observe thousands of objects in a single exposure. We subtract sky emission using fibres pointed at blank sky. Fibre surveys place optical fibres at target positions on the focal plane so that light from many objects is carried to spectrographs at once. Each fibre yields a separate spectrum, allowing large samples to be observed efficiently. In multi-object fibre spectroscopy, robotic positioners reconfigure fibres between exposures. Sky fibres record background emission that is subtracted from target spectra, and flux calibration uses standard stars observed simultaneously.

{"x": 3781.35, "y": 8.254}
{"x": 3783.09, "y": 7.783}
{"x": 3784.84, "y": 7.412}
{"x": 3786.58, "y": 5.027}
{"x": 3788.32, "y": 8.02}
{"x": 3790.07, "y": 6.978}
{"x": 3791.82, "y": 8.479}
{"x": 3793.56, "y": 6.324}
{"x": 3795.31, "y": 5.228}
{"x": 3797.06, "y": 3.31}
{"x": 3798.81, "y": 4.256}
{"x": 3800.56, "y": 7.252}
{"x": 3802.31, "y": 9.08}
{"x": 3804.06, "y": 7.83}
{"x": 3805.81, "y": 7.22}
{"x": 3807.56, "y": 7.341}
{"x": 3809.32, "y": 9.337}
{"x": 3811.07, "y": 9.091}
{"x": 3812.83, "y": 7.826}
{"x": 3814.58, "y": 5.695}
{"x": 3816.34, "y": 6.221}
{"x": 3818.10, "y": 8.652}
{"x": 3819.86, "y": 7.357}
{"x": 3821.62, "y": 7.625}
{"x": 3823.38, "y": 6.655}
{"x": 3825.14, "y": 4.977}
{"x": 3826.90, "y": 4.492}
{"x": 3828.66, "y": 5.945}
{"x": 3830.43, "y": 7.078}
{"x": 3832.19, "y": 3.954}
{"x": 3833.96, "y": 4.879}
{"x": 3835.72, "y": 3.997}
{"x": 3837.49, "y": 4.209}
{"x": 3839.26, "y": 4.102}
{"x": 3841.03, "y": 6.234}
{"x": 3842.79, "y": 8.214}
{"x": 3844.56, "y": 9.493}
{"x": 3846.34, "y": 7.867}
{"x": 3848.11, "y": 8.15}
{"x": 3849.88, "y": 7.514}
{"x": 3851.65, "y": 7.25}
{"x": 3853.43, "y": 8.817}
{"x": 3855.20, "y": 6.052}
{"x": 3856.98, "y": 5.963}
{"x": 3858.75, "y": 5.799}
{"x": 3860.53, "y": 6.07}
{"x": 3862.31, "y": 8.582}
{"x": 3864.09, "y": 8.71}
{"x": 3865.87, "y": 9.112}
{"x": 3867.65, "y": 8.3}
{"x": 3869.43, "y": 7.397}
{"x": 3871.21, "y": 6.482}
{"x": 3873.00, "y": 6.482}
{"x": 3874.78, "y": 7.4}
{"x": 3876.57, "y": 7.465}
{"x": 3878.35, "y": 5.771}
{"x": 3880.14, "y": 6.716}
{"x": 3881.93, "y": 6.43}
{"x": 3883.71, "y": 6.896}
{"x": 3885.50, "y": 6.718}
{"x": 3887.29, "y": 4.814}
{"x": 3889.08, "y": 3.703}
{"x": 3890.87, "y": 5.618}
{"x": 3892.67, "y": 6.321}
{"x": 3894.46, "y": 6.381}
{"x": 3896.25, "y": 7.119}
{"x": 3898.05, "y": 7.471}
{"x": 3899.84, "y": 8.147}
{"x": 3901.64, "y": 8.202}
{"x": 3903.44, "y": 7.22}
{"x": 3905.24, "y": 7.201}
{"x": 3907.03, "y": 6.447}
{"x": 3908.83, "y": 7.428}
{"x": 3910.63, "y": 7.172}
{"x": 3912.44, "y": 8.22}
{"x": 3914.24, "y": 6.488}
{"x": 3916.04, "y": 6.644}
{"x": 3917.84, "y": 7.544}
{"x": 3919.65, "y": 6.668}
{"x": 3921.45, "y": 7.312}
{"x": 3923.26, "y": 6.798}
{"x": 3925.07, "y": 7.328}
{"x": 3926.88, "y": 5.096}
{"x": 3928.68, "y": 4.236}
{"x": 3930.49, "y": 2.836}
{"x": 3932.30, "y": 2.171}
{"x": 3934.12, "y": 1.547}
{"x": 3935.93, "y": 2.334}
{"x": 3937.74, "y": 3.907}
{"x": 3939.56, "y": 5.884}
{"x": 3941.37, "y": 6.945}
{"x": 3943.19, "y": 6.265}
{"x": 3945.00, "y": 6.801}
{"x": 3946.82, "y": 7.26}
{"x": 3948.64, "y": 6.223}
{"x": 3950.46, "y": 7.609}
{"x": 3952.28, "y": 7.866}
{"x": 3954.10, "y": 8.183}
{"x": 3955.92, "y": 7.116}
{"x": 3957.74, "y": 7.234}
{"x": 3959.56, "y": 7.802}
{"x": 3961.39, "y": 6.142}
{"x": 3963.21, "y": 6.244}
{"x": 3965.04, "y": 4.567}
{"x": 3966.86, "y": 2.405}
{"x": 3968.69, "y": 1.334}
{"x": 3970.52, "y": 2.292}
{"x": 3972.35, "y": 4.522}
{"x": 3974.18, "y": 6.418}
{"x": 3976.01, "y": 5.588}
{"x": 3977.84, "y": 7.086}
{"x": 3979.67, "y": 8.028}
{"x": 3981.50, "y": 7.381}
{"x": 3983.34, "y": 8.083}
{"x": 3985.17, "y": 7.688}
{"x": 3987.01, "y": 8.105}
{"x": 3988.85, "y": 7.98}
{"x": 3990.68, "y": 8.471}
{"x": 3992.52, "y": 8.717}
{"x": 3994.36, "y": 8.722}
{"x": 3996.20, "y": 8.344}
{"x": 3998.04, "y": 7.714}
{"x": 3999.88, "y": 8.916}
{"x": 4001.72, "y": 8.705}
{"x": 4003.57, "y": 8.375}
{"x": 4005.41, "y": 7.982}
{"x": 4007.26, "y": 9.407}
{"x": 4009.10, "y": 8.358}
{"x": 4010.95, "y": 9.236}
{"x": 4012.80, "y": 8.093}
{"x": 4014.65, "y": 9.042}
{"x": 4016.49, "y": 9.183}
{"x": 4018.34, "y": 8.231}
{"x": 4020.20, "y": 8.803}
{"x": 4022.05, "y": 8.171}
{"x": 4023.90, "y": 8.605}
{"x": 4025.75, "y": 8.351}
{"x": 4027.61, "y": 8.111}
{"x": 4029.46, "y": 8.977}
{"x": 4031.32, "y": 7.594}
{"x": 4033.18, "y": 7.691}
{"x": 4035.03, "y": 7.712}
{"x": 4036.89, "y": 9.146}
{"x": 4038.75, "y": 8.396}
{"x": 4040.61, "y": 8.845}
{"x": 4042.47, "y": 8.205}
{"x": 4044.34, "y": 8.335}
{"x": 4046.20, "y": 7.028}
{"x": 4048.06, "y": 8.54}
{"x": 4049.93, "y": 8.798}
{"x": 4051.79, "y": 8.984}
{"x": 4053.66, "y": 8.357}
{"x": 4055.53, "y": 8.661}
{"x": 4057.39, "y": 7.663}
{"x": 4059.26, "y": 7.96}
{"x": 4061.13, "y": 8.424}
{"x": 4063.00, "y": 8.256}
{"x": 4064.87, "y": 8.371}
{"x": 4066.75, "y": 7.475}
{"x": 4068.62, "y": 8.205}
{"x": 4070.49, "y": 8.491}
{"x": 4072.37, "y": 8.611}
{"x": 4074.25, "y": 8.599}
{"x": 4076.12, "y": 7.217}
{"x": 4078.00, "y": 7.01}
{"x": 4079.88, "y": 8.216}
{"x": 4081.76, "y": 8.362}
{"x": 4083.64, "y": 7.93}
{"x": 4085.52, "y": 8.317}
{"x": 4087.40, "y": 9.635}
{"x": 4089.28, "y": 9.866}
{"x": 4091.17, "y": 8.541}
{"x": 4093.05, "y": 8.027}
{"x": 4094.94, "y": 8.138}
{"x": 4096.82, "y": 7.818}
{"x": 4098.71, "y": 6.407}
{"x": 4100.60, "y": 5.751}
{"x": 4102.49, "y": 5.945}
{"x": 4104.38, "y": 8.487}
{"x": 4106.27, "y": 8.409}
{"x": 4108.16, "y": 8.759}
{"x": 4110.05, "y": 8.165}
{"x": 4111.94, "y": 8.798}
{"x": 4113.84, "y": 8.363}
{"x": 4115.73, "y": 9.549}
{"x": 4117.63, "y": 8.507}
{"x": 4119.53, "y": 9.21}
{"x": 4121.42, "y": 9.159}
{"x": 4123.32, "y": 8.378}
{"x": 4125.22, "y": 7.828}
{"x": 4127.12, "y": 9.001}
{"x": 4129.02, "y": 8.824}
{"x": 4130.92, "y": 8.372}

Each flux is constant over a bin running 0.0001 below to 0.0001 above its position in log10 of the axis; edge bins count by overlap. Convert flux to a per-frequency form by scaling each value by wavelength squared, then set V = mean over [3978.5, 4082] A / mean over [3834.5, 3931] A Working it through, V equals 1.32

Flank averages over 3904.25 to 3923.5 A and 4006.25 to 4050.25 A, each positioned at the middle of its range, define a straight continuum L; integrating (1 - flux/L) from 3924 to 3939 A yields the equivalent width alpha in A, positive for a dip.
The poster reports 7.2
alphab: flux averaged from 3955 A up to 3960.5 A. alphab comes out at 7.38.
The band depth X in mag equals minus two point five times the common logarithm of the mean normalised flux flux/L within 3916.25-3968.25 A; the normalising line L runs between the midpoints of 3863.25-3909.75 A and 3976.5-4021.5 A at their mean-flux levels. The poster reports 0.302 mag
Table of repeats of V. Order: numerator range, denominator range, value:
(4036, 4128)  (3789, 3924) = 1.36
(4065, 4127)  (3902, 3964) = 1.42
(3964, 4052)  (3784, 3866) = 1.25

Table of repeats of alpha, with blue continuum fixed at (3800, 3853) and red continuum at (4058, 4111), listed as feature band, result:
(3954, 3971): 5.02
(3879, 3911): 2.35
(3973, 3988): 0.63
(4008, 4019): -1.41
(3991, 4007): -1.72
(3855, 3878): -0.55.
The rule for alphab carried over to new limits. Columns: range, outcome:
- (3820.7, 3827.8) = 5.95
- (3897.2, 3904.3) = 7.76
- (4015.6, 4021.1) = 8.72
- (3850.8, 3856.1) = 7.36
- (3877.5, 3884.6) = 6.46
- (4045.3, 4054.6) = 8.34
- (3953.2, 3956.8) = 7.66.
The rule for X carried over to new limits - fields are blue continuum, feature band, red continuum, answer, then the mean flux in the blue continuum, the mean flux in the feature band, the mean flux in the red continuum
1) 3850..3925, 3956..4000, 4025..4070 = 0.16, 6.97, 6.63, 8.26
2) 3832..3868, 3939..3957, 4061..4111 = 0.05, 6.86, 7.04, 8.05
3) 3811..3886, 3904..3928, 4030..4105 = 0.04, 6.78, 6.93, 8.1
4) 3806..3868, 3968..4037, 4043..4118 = 0.00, 6.89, 7.78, 8.17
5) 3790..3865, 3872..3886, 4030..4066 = 0.06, 6.75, 6.73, 8.26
